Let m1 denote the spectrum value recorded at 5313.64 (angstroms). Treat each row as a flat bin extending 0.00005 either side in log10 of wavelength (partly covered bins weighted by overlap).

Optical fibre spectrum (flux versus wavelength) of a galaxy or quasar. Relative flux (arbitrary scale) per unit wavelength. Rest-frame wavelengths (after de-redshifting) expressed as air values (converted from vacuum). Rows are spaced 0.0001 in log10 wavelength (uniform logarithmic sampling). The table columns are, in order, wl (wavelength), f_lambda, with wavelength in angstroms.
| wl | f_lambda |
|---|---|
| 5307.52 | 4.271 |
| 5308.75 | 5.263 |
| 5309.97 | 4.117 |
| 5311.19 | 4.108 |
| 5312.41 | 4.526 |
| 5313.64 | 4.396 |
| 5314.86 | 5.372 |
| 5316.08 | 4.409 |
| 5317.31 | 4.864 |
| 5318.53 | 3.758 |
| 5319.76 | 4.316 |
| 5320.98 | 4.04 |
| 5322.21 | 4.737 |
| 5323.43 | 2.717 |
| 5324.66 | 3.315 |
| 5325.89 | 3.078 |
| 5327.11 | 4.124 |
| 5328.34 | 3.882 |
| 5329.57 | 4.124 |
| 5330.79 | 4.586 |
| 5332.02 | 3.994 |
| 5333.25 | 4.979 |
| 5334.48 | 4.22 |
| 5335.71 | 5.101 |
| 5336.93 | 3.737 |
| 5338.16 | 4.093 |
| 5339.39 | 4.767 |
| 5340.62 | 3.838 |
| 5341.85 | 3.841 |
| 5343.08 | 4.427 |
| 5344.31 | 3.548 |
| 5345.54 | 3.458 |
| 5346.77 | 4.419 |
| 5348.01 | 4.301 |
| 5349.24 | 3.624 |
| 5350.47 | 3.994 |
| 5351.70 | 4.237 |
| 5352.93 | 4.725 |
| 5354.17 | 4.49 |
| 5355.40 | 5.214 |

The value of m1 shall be 4.396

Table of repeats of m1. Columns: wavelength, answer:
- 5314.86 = 5.372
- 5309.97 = 4.117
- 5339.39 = 4.767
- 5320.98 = 4.04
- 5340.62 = 3.838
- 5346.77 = 4.419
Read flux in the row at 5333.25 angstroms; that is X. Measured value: 4.979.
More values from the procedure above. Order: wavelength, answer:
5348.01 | 4.301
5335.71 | 5.101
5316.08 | 4.409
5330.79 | 4.586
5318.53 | 3.758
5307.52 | 4.271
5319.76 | 4.316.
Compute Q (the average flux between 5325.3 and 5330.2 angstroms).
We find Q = 3.82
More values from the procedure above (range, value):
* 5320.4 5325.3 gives 3.69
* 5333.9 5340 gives 4.39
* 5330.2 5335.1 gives 4.44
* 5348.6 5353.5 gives 4.15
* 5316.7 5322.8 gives 4.34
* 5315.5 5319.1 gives 4.35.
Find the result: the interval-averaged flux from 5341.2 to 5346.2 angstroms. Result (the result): 3.83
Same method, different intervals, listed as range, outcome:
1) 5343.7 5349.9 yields 3.87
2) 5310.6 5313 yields 4.32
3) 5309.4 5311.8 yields 4.12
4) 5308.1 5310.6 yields 4.68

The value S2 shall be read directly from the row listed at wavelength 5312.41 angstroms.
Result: 4.526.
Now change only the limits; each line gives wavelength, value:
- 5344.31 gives 3.548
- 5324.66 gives 3.315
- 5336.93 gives 3.737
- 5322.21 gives 4.737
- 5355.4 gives 5.214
